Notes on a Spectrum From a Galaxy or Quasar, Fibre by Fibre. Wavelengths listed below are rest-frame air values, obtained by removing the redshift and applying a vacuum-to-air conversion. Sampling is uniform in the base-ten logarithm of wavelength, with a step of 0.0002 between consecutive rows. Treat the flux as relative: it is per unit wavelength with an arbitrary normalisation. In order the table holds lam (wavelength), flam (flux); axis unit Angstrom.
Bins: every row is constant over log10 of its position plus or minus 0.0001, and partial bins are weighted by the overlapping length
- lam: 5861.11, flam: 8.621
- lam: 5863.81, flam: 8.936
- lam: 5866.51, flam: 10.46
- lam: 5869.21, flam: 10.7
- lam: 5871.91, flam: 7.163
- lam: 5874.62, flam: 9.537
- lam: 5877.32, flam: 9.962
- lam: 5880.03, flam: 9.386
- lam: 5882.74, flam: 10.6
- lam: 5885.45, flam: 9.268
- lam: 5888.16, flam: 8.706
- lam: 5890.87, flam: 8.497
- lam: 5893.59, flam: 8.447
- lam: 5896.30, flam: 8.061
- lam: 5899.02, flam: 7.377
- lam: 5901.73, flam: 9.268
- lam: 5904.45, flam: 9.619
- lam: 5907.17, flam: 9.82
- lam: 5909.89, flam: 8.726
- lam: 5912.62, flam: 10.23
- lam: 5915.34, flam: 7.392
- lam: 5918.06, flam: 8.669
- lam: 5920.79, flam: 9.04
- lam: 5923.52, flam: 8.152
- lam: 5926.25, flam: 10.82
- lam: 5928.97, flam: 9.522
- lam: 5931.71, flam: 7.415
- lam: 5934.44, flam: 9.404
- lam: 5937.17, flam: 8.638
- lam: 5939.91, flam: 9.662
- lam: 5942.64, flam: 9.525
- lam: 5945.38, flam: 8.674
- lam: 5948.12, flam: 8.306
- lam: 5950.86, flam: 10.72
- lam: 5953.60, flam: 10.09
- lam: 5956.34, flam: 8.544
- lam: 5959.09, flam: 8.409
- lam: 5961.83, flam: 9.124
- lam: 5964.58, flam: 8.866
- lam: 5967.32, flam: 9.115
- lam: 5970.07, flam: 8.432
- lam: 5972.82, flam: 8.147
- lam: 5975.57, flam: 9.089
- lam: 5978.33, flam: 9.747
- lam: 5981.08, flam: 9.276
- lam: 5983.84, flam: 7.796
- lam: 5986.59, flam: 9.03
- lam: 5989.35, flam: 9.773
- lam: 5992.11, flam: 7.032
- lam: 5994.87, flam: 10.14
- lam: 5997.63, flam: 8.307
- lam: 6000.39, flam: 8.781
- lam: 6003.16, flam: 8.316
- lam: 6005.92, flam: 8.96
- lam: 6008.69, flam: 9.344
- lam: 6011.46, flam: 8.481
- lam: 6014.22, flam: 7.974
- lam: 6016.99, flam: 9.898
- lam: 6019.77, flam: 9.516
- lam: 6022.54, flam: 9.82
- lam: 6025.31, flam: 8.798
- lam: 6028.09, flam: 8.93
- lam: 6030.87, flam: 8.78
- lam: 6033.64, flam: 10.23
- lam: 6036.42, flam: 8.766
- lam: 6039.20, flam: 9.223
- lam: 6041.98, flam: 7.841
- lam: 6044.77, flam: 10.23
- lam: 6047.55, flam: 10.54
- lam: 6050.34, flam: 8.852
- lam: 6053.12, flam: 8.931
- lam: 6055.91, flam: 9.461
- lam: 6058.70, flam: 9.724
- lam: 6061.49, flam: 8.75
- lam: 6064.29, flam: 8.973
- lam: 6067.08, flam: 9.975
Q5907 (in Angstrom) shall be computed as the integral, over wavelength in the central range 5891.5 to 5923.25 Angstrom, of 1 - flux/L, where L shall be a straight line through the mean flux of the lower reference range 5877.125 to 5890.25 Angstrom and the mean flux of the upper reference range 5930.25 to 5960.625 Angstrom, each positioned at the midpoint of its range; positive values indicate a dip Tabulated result 1.9 Angstrom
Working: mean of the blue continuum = 9.49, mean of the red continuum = 9.04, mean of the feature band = 8.76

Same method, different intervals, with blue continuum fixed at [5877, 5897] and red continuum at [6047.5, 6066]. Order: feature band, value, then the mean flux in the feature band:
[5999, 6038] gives 0.7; 9.04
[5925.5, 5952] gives -0.2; 9.22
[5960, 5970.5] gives 0.3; 8.91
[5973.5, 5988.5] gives 0.3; 8.97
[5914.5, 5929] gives 0.3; 8.94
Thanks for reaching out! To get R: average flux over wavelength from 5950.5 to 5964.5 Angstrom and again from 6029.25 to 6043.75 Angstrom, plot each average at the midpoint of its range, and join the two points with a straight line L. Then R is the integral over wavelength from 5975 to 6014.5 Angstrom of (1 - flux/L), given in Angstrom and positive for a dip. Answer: 1.3 Angstrom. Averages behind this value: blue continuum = 9.23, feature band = 8.82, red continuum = 9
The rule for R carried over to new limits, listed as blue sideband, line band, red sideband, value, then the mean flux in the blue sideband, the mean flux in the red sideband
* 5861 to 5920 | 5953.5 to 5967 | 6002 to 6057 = 0.3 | 9.07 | 9.15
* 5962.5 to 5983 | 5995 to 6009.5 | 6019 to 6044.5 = 0.3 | 8.93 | 9.14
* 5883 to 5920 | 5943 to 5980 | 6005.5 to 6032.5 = -0.3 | 8.83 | 9.06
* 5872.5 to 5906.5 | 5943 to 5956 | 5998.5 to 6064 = -0.4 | 9.03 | 9.13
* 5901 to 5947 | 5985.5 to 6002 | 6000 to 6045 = 0.4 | 9.08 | 9.03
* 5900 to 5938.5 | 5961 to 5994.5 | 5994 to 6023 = 0.7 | 9.04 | 9.01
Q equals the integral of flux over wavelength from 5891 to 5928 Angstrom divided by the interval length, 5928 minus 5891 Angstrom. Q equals 8.89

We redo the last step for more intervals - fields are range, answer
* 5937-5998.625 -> 8.99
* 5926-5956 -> 9.26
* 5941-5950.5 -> 9.06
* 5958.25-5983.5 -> 8.88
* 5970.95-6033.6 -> 8.93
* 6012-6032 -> 9.08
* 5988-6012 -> 8.8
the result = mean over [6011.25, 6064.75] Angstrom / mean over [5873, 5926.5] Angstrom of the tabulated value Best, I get 1.02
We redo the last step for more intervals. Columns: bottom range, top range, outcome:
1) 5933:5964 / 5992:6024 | 0.98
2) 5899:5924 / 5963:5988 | 0.99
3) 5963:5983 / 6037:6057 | 1.04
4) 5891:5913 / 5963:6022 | 1.00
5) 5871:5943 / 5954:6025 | 0.99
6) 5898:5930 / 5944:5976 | 0.99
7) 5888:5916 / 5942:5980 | 1.03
